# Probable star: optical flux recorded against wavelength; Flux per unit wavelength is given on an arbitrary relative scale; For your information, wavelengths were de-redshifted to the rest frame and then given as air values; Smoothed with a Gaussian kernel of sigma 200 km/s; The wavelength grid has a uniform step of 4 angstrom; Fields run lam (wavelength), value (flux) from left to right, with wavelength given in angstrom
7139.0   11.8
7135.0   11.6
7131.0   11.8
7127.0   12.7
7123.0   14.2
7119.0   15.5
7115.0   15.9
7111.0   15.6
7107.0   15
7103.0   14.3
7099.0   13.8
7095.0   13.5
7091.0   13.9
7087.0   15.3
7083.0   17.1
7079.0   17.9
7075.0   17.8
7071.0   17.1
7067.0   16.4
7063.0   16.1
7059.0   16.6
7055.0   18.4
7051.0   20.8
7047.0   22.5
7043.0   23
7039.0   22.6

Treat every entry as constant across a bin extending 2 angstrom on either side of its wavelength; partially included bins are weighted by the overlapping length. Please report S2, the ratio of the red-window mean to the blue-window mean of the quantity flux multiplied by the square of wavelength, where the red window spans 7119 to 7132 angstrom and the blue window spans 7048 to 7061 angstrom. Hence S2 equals 0.72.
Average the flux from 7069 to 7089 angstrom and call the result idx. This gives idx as 17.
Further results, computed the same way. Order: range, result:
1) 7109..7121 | 15.7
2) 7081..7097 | 15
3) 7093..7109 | 14.2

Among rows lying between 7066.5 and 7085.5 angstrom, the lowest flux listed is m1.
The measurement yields 16.4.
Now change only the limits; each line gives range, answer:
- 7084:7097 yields 13.5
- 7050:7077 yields 16.1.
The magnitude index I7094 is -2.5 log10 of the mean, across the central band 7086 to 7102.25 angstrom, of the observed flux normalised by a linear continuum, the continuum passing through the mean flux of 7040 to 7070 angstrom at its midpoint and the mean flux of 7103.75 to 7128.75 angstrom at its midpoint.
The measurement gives 0.17 mag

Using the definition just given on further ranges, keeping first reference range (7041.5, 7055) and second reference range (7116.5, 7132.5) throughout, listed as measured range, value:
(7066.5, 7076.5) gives 0.117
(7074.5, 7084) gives 0.043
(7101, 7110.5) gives 0.055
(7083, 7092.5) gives 0.155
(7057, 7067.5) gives 0.221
